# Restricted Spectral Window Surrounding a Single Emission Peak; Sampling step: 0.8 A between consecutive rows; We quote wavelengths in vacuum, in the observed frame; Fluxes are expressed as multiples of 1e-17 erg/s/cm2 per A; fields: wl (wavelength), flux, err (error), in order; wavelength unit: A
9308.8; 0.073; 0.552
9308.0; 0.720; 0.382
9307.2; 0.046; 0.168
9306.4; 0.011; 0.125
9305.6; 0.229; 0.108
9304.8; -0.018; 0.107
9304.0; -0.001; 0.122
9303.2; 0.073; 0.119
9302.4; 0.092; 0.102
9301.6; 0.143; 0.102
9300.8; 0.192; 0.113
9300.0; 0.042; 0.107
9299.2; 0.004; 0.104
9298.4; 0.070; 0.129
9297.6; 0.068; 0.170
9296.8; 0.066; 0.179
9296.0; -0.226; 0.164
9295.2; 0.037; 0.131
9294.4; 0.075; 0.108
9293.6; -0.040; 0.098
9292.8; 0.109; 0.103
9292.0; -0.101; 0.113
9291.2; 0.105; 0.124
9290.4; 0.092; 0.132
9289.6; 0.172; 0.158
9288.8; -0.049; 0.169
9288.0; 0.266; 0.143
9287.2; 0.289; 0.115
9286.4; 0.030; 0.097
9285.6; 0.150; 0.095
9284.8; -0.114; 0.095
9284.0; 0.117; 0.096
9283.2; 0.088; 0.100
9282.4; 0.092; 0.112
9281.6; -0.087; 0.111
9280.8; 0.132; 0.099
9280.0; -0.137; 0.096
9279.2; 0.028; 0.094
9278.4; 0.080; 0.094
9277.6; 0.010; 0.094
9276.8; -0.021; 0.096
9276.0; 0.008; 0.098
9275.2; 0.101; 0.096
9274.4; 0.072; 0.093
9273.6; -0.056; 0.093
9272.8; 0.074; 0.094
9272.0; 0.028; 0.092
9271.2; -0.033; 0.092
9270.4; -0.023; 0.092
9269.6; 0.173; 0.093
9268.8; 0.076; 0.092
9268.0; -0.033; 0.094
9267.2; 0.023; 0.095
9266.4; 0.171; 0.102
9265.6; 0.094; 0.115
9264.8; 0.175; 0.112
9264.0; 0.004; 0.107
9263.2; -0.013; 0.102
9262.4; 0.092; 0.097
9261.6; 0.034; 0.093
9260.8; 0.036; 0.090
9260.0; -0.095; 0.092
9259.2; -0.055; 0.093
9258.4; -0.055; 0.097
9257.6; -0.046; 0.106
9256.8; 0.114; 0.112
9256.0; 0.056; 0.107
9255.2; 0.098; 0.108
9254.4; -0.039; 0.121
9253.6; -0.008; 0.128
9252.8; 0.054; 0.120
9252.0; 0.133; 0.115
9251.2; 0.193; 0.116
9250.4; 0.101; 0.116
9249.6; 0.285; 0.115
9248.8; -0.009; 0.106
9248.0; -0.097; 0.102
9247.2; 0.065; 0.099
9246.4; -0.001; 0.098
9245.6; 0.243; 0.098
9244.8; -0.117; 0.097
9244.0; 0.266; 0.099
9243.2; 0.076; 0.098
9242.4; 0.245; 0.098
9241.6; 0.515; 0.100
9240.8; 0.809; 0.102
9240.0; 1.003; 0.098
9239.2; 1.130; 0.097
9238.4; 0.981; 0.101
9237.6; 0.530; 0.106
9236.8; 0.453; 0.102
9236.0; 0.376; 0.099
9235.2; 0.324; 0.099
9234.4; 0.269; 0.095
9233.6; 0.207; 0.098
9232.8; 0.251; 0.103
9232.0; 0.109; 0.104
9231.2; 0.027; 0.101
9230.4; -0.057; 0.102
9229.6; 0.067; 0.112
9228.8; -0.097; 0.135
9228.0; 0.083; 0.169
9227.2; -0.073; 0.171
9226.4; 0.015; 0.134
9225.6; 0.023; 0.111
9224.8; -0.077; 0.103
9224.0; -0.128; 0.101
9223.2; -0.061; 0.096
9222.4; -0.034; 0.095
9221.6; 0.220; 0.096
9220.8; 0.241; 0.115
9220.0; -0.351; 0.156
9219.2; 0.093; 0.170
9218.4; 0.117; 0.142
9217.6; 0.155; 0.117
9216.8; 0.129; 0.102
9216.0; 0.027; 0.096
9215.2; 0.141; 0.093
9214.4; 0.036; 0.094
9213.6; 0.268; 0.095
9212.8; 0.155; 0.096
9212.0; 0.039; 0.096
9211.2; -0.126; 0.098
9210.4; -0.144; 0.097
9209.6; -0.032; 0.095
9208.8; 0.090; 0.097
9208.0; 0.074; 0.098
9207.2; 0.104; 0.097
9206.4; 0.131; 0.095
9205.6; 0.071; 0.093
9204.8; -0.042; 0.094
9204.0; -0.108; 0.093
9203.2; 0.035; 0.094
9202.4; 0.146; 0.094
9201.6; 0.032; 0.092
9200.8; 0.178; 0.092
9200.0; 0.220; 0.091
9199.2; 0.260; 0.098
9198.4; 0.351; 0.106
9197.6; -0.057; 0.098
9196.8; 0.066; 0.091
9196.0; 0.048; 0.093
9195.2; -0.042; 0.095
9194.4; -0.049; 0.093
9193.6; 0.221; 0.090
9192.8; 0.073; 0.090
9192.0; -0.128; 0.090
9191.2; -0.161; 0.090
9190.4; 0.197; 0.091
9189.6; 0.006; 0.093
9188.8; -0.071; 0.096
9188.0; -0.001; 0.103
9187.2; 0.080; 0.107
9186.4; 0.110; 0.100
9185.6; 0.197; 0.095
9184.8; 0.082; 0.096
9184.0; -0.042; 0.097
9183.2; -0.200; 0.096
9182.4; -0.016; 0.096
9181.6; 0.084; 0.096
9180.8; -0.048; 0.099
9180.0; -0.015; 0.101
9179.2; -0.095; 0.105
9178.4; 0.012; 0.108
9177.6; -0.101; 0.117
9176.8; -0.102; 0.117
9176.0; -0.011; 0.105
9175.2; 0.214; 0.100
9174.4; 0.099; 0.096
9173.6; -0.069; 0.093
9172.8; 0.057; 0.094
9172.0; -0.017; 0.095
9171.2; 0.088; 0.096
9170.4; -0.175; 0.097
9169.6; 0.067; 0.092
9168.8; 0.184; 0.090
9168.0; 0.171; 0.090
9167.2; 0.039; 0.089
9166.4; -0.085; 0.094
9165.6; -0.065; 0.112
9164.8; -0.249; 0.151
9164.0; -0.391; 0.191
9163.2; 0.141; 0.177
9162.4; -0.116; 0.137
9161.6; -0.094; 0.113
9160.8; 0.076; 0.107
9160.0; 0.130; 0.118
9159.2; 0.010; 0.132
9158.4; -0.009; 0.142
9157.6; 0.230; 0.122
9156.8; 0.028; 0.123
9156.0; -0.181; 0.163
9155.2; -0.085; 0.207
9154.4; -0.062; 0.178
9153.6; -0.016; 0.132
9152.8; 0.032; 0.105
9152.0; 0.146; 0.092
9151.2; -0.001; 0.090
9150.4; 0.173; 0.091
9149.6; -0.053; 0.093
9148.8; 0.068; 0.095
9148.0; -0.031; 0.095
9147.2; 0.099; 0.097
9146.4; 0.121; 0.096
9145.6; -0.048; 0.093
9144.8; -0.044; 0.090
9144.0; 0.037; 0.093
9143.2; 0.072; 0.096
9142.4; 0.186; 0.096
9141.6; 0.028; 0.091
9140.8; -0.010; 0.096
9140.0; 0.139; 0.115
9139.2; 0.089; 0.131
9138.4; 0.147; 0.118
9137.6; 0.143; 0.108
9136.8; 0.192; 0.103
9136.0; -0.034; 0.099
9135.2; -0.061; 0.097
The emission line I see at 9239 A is Hgamma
